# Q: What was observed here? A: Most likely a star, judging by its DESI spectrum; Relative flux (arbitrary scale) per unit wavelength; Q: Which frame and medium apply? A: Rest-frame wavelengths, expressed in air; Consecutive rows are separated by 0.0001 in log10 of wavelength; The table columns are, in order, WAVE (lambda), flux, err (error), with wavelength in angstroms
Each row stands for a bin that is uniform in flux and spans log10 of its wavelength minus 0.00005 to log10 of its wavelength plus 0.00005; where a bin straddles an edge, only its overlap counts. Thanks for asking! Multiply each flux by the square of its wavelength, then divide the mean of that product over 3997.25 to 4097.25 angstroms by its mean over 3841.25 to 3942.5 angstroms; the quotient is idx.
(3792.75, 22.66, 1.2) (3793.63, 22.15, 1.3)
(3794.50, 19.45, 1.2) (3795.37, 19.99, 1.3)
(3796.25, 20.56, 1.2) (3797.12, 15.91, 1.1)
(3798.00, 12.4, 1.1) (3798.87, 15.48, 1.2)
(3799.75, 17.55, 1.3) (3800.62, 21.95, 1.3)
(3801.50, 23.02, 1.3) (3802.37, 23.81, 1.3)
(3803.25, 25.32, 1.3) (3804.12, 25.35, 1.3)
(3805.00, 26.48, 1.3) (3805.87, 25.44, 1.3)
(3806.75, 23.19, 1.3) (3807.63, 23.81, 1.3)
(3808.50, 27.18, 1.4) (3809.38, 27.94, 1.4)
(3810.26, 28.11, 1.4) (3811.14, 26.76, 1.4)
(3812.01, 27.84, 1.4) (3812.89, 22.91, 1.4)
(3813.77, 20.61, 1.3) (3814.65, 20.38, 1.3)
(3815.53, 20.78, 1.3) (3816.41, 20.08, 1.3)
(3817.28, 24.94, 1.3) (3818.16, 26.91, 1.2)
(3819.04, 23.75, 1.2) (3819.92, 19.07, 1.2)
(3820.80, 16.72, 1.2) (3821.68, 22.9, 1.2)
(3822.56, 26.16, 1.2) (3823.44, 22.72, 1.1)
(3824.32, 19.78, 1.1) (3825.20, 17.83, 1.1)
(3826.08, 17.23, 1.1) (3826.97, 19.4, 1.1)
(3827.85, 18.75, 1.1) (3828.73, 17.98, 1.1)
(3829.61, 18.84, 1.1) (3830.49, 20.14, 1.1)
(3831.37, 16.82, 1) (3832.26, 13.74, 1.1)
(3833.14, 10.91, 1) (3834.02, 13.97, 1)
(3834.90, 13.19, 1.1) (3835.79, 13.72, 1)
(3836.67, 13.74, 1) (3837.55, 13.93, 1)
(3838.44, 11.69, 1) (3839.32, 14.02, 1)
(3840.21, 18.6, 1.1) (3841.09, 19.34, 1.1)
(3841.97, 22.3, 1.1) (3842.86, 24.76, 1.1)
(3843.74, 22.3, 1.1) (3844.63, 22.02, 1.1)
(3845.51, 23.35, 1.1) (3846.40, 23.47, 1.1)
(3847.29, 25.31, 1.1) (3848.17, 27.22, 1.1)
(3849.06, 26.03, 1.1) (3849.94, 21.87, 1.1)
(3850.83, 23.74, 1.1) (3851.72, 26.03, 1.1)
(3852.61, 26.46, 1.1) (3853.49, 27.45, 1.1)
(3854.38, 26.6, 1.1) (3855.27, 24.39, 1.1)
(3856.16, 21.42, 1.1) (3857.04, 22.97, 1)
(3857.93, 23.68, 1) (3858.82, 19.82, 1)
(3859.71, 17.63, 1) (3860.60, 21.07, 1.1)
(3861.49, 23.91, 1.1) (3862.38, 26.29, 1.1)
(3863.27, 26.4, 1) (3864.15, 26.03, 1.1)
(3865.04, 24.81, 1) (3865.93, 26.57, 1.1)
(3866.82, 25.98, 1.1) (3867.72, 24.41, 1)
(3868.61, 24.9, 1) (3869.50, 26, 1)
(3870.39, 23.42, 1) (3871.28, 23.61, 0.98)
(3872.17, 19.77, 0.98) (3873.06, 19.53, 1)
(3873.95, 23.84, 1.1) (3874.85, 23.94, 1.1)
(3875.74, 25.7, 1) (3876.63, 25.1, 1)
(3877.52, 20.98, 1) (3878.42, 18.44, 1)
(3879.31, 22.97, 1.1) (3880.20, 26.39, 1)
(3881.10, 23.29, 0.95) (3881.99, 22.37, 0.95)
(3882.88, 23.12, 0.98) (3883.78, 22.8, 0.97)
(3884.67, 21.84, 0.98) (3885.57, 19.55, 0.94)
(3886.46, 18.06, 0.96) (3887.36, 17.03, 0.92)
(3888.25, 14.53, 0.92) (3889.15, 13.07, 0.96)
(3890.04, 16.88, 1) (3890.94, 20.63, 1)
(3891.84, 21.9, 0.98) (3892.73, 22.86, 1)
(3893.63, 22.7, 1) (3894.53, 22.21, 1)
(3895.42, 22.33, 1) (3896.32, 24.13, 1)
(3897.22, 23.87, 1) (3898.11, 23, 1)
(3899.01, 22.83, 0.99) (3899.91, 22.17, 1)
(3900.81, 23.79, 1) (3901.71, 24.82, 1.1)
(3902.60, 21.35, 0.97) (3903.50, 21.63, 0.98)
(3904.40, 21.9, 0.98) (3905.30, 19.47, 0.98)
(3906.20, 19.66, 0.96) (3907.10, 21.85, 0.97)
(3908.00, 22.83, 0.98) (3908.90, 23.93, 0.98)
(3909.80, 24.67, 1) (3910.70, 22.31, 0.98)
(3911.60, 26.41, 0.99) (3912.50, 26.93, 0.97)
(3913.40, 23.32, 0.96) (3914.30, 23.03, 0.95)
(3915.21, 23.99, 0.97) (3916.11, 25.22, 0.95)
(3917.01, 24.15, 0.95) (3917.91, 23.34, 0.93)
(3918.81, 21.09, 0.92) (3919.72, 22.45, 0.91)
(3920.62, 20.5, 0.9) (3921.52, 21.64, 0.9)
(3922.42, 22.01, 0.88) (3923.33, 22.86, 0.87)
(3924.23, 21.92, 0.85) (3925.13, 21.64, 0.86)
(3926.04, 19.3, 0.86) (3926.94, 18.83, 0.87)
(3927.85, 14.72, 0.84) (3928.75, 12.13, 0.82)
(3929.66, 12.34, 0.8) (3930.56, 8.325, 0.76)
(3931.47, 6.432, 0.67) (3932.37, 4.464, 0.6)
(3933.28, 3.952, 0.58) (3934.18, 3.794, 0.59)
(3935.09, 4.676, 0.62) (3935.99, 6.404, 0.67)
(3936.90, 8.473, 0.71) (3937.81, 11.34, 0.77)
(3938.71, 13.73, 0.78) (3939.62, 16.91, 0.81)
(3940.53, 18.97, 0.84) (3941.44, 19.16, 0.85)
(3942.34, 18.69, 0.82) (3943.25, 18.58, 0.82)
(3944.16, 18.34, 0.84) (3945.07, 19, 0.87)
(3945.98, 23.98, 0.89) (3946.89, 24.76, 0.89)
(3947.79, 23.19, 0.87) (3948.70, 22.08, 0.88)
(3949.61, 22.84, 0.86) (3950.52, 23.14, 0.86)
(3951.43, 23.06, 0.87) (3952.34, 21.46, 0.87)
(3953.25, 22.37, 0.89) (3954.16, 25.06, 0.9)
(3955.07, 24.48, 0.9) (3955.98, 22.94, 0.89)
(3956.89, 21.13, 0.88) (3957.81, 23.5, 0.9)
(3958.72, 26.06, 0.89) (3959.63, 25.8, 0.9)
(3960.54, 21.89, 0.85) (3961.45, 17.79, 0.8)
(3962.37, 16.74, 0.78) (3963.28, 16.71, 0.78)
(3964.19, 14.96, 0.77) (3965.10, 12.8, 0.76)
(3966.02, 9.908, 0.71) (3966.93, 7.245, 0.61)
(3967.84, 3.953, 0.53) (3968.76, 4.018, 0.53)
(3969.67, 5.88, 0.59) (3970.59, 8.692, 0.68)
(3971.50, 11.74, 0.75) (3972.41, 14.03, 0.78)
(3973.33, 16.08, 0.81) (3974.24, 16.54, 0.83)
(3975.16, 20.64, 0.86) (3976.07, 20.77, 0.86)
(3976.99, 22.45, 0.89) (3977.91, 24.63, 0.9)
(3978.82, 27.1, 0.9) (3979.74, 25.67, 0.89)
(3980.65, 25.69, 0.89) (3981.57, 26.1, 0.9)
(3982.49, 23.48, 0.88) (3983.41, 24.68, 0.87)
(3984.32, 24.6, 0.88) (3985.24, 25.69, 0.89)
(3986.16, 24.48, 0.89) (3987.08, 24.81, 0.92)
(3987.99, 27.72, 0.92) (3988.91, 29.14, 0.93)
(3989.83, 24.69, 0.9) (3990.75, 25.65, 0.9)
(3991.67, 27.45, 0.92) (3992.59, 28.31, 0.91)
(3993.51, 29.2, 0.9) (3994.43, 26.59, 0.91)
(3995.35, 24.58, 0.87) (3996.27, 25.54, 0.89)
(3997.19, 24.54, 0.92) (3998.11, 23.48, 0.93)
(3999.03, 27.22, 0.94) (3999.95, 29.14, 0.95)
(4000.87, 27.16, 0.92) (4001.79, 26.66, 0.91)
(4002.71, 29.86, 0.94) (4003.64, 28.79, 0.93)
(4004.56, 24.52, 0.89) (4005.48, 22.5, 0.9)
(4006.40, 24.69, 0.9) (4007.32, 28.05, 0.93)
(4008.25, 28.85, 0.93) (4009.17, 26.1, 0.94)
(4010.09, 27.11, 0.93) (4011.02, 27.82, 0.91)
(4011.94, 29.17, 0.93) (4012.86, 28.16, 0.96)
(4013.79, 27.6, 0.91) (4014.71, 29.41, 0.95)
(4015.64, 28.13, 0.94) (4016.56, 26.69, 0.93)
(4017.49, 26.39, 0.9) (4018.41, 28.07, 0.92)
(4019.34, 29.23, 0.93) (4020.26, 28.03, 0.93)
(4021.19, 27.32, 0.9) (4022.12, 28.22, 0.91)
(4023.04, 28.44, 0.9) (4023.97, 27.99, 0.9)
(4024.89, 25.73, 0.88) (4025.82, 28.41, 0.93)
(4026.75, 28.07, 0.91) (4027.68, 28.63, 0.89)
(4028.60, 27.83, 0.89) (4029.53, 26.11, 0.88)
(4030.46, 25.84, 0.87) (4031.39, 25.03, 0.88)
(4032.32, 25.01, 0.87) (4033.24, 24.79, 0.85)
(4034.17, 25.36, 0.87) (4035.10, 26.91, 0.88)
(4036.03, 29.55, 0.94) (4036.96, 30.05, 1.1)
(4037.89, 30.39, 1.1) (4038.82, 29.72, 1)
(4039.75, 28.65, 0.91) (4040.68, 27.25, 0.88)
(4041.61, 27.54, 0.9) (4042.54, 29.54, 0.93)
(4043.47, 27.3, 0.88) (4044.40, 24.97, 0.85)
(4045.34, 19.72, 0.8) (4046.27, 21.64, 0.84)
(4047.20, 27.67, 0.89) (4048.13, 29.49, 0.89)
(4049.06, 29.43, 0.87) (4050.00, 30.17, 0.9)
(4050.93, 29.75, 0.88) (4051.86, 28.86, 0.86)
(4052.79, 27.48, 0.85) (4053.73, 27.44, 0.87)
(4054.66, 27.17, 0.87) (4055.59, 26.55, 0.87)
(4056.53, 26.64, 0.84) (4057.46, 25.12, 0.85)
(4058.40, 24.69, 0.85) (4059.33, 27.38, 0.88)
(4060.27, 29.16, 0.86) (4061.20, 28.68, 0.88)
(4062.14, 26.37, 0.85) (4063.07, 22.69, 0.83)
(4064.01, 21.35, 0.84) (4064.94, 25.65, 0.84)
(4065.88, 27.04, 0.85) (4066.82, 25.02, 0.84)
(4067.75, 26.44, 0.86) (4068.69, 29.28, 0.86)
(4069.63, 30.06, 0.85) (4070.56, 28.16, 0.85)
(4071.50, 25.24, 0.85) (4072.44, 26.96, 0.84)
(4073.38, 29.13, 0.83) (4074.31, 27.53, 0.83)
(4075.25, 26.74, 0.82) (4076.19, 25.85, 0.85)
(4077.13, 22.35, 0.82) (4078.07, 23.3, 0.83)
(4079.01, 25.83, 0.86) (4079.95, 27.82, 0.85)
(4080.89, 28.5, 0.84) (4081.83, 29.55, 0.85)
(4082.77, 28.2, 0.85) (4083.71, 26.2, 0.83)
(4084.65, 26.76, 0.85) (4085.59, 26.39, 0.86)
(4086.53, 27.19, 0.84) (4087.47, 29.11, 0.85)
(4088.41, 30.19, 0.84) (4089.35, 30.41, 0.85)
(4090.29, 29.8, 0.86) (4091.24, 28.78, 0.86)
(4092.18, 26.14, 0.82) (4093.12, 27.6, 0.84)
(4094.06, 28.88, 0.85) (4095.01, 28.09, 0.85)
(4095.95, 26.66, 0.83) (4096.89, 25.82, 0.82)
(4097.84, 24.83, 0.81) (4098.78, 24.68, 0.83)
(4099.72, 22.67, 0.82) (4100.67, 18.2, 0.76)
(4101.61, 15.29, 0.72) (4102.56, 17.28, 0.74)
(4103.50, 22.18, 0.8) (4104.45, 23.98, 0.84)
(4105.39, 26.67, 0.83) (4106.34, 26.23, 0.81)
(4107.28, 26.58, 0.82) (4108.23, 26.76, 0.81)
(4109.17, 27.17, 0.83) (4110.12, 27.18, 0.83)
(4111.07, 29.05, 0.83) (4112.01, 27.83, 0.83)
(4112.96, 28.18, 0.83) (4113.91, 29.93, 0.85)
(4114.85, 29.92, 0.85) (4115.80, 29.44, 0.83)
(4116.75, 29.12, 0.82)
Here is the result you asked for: 1.4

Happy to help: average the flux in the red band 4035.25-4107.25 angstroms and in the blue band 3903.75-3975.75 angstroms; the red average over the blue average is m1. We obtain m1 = 1.48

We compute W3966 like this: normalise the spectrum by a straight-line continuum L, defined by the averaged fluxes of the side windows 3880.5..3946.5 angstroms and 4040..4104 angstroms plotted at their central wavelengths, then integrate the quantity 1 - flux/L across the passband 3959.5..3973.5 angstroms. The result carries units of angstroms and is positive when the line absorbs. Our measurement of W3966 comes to 5.8 angstroms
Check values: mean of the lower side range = 19.2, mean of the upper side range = 26.4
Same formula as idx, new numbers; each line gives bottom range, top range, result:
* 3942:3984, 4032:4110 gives 1.45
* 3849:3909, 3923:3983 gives 0.79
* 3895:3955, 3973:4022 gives 1.38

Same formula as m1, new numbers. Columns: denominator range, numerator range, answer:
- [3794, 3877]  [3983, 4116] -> 1.23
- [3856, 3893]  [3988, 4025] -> 1.22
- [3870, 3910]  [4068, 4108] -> 1.20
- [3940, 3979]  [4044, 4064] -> 1.43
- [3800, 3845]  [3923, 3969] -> 0.80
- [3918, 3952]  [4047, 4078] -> 1.61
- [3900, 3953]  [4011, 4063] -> 1.44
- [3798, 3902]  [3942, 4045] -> 1.10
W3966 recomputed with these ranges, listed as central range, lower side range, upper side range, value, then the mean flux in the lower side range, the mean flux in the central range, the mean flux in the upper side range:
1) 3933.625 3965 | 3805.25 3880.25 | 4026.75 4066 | 7.5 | 22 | 18.8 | 26.9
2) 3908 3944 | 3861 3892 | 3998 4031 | 9.8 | 22.4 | 17.6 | 27.4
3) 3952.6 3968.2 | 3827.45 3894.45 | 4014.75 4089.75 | 3.7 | 21.3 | 18.6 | 27.2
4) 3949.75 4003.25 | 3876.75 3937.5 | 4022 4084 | 3.5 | 19.6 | 21.7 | 27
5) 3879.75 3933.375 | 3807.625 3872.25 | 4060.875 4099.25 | 6.2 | 21.8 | 20.5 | 27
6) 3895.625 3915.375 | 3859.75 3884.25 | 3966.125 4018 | 0.5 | 23.7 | 23.1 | 23.5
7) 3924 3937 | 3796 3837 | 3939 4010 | 6.3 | 20.7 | 11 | 21.9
